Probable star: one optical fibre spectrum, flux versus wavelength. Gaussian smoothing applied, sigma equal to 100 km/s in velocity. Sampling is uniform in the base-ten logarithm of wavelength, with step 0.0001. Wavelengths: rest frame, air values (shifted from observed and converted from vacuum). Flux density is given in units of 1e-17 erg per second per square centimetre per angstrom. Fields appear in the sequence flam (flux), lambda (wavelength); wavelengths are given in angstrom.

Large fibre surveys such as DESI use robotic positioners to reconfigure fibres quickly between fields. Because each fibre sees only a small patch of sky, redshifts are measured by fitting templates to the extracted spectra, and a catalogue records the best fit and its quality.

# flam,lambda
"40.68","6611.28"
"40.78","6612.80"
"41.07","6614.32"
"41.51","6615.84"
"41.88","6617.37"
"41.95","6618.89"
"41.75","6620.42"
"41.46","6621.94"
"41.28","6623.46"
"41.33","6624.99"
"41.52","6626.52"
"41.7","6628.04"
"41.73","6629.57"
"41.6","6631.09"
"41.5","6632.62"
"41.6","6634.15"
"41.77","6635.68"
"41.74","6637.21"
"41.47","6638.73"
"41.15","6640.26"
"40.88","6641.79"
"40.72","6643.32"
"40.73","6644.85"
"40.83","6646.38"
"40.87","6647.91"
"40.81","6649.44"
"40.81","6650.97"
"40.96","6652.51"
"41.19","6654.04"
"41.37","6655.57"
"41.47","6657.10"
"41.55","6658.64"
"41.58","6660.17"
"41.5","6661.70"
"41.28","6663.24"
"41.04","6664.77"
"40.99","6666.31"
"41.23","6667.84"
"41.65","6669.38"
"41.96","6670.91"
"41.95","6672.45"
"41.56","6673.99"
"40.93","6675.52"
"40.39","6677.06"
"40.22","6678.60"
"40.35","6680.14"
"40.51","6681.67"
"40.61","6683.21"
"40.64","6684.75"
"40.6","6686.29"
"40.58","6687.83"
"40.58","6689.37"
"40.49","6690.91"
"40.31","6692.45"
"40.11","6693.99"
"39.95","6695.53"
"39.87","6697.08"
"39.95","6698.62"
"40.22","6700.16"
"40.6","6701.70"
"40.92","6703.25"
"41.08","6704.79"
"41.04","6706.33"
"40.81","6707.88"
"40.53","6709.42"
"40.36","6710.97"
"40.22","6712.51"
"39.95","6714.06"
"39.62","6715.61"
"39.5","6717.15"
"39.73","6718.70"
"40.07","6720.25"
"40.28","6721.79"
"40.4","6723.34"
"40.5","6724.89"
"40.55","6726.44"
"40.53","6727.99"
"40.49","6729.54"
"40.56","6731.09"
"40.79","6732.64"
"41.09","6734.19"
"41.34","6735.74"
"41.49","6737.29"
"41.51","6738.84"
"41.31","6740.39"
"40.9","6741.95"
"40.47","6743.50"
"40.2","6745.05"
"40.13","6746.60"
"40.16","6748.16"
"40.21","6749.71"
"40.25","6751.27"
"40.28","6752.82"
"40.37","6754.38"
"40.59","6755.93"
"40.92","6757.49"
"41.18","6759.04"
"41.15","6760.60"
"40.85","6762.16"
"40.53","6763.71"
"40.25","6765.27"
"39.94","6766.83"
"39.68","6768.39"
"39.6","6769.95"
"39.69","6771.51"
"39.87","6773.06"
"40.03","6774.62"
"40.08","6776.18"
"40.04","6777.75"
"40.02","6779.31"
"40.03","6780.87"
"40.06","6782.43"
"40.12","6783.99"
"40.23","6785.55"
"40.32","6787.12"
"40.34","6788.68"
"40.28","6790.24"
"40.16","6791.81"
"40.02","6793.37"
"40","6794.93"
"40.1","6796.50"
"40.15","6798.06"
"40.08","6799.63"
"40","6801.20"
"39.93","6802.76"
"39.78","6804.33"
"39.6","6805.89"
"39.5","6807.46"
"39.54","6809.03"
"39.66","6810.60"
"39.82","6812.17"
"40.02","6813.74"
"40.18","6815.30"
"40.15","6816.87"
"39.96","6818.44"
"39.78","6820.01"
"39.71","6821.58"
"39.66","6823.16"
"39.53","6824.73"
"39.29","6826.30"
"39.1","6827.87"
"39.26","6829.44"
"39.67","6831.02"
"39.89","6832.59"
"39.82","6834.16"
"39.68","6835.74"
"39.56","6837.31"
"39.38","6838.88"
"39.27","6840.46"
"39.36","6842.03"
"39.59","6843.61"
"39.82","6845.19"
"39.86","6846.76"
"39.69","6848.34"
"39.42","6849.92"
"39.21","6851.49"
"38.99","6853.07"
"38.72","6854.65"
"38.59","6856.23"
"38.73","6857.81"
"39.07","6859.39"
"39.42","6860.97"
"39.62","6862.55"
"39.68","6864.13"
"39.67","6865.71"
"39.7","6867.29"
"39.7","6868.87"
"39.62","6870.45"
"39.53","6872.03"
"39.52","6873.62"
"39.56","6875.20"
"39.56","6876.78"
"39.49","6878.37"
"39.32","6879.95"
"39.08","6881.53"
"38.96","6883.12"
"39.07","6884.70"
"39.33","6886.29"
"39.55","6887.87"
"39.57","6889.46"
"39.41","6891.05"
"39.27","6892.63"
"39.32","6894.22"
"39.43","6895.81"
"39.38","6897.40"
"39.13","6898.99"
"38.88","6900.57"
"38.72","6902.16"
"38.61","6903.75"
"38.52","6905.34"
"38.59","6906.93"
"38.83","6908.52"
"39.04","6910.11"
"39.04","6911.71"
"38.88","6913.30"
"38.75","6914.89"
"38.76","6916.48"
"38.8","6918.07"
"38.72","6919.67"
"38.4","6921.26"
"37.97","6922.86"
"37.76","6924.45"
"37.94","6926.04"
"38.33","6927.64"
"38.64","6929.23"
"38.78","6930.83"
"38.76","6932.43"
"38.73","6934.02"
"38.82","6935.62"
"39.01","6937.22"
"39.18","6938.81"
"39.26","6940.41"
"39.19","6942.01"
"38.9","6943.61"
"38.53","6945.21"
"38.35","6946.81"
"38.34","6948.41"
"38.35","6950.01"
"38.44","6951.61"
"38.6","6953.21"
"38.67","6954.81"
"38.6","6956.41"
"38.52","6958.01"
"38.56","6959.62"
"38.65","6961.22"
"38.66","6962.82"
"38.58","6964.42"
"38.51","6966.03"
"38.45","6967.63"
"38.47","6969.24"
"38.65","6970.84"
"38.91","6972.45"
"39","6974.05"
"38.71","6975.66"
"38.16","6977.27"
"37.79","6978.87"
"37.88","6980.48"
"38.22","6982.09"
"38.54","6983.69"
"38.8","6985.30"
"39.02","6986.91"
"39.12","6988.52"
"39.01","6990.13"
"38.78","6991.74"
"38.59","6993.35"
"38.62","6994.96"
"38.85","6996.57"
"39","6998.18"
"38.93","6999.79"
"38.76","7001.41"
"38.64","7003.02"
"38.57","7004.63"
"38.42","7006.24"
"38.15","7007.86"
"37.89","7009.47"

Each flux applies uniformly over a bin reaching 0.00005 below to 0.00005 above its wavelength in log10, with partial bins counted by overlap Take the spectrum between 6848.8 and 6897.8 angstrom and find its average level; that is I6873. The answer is 39.3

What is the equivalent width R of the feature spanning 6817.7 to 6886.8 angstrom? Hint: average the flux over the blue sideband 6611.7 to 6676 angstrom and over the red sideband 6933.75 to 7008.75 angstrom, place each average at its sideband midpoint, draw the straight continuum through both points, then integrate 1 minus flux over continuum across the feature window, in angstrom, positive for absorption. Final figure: 0.3 angstrom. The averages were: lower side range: 41.4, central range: 39.4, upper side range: 38.6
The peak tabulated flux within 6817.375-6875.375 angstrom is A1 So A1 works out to 39.96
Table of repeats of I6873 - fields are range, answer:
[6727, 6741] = 41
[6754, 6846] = 40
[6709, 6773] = 40.4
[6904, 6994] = 38.6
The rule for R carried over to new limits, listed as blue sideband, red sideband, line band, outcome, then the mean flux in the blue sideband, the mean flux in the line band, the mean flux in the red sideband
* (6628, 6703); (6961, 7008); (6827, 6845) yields 0.1 angstrom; 41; 39.5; 38.6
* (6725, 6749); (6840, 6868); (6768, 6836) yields 0.2 angstrom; 40.8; 39.9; 39.4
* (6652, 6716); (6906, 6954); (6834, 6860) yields 0.0 angstrom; 40.8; 39.3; 38.7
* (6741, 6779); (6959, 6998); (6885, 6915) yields 0.1 angstrom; 40.3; 39.1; 38.6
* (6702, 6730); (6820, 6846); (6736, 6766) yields -0.4 angstrom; 40.4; 40.7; 39.5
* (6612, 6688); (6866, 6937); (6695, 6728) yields 0.3 angstrom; 41.2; 40.3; 39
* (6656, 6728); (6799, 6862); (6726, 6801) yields -0.6 angstrom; 40.7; 40.4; 39.6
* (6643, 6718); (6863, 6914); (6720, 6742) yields -0.2 angstrom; 40.8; 40.8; 39.3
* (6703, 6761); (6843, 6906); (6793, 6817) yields 0.0 angstrom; 40.6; 39.9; 39.3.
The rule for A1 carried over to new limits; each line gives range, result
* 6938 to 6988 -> 39.26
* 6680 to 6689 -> 40.64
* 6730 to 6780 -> 41.51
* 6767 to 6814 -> 40.34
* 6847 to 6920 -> 39.7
